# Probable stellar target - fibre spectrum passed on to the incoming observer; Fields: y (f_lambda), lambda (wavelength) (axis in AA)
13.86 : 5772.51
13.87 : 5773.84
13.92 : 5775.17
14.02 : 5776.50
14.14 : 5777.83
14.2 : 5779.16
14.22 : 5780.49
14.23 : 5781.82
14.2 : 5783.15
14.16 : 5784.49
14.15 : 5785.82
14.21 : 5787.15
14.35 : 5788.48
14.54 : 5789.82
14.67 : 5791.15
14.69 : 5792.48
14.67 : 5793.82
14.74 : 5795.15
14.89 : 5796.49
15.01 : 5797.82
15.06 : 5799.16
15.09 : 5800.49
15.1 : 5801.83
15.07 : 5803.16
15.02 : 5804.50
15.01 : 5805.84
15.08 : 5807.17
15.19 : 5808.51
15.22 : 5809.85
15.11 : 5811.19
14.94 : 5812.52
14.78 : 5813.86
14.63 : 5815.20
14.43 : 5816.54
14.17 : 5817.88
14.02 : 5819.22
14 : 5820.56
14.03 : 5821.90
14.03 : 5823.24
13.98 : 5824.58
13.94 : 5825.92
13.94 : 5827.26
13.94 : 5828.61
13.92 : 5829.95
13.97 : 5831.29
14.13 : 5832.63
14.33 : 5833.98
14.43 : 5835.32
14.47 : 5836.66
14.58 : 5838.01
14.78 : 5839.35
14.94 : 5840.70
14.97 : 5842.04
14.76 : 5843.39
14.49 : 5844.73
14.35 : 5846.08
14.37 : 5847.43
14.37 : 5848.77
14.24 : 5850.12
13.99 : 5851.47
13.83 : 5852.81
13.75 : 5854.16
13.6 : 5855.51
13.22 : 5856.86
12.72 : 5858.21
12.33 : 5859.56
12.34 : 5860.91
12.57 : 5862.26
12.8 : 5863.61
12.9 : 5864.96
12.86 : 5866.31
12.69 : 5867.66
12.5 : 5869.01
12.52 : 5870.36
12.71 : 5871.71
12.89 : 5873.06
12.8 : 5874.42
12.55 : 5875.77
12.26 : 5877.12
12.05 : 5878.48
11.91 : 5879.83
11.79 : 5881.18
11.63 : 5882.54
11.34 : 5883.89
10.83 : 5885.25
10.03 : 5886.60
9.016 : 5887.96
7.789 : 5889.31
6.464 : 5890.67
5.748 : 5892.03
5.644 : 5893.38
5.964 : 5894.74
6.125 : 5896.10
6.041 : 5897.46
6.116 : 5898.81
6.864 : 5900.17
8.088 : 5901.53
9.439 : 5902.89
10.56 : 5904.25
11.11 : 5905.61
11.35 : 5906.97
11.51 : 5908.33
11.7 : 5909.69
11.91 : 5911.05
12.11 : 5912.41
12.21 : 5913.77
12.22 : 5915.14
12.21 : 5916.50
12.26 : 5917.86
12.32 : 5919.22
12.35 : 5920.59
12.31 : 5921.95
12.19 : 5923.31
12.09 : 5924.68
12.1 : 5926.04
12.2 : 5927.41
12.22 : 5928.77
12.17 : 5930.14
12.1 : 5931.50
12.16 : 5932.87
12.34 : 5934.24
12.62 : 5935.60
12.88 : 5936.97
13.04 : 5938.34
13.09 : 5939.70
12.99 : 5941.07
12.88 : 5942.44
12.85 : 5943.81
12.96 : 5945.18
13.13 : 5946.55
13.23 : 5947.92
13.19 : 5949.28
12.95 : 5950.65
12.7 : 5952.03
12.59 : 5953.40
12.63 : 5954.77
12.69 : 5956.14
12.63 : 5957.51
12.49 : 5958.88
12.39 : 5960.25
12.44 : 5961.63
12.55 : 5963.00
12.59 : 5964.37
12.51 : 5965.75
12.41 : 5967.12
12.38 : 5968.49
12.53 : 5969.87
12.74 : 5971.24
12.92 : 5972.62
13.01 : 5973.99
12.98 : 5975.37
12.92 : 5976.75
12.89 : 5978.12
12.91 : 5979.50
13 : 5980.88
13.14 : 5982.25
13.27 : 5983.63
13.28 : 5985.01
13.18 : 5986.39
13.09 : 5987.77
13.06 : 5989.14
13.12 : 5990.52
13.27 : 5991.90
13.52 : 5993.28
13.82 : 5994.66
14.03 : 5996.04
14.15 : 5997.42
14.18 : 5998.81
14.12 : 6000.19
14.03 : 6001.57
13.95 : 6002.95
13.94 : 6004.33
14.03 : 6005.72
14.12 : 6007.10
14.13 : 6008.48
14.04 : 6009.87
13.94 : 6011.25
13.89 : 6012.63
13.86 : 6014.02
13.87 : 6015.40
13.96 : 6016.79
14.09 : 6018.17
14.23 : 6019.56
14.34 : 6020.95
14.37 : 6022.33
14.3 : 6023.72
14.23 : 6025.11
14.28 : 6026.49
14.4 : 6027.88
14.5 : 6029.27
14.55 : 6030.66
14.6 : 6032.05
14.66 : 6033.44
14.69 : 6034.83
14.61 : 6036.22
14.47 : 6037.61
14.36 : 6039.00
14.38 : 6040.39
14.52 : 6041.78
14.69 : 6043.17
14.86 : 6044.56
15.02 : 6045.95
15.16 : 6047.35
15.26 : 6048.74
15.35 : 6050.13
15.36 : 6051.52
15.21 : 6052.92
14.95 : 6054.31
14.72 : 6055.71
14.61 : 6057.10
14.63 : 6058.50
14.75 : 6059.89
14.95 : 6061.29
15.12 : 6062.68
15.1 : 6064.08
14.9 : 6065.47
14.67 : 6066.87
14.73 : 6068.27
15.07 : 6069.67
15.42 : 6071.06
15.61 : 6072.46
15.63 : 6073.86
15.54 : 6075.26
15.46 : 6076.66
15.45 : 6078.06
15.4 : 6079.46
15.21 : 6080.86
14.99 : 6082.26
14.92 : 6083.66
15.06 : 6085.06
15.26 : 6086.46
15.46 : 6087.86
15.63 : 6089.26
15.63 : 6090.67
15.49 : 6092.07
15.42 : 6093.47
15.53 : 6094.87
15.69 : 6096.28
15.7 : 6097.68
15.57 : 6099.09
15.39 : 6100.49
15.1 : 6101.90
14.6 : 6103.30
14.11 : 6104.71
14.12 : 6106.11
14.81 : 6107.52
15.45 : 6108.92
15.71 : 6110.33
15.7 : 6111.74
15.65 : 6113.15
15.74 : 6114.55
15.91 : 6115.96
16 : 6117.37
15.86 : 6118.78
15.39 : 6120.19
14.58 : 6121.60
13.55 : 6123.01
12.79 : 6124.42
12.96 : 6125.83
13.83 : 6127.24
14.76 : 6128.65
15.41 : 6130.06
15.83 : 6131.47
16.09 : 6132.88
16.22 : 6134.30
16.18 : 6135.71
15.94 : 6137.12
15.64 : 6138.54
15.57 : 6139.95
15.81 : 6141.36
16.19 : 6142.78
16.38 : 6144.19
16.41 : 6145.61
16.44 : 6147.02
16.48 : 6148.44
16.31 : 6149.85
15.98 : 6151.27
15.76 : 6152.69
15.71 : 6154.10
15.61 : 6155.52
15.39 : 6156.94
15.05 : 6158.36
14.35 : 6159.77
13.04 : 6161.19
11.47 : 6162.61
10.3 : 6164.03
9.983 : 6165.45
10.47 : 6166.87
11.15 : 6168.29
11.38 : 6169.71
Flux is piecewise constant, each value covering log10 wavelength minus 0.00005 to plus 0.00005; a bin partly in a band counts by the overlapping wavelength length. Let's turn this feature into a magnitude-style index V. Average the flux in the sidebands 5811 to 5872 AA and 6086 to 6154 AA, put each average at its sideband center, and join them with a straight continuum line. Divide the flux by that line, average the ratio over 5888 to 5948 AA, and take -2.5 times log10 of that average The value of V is 0.30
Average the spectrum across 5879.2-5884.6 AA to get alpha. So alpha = 11.7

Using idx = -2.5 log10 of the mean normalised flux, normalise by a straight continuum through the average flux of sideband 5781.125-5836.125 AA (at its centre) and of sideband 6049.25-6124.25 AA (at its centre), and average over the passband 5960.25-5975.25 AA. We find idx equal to 0.18 mag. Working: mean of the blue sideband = 14.5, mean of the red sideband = 15.2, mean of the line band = 12.6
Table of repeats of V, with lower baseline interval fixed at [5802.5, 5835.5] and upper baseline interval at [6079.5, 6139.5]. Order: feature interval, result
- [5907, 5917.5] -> 0.22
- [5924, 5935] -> 0.21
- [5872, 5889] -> 0.26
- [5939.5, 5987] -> 0.16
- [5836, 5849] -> -0.01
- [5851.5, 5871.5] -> 0.13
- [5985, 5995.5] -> 0.12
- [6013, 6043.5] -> 0.05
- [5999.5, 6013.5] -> 0.07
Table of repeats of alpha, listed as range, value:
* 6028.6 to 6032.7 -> 14.5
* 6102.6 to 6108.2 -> 14.4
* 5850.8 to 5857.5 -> 13.7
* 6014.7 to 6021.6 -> 14.1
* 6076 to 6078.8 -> 15.4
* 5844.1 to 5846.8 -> 14.4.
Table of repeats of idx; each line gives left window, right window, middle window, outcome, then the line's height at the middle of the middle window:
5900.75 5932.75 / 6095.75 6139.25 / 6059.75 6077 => -0.06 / 14.3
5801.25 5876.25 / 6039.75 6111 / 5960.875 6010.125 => 0.11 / 14.7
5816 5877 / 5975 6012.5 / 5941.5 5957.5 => 0.06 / 13.6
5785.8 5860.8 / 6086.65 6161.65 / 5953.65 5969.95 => 0.18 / 14.8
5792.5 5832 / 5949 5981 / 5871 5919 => 0.31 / 13.6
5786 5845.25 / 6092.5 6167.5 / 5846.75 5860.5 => 0.08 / 14.6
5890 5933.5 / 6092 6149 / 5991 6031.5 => -0.11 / 12.7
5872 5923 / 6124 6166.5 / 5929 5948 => -0.15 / 11.1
